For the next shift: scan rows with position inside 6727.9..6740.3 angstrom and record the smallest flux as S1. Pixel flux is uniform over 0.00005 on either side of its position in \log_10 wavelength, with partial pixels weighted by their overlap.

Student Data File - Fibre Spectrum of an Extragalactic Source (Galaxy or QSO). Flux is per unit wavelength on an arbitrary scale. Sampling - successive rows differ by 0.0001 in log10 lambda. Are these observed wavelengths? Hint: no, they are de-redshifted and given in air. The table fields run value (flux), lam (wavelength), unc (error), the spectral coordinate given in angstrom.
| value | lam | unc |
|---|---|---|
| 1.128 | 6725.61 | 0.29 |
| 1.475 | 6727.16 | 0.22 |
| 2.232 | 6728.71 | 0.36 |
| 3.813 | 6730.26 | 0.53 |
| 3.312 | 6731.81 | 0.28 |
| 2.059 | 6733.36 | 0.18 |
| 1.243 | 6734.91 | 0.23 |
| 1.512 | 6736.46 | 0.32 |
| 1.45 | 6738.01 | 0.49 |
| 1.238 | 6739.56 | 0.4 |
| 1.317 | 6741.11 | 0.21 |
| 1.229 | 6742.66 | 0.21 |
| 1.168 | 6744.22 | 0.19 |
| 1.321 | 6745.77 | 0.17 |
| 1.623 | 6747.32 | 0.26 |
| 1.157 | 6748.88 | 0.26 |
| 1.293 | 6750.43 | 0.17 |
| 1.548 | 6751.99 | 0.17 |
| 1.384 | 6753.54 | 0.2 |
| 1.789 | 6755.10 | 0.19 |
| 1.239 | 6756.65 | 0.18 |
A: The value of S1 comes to 1.238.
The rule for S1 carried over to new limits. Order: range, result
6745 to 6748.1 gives 1.321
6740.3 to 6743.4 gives 1.229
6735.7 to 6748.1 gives 1.168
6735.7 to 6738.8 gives 1.45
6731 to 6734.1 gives 2.059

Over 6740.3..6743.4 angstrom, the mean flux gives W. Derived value 1.27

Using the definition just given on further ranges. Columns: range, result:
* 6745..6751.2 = 1.35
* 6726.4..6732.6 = 2.71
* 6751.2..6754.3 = 1.47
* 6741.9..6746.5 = 1.24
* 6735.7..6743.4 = 1.35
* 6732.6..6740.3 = 1.5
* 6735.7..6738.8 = 1.48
